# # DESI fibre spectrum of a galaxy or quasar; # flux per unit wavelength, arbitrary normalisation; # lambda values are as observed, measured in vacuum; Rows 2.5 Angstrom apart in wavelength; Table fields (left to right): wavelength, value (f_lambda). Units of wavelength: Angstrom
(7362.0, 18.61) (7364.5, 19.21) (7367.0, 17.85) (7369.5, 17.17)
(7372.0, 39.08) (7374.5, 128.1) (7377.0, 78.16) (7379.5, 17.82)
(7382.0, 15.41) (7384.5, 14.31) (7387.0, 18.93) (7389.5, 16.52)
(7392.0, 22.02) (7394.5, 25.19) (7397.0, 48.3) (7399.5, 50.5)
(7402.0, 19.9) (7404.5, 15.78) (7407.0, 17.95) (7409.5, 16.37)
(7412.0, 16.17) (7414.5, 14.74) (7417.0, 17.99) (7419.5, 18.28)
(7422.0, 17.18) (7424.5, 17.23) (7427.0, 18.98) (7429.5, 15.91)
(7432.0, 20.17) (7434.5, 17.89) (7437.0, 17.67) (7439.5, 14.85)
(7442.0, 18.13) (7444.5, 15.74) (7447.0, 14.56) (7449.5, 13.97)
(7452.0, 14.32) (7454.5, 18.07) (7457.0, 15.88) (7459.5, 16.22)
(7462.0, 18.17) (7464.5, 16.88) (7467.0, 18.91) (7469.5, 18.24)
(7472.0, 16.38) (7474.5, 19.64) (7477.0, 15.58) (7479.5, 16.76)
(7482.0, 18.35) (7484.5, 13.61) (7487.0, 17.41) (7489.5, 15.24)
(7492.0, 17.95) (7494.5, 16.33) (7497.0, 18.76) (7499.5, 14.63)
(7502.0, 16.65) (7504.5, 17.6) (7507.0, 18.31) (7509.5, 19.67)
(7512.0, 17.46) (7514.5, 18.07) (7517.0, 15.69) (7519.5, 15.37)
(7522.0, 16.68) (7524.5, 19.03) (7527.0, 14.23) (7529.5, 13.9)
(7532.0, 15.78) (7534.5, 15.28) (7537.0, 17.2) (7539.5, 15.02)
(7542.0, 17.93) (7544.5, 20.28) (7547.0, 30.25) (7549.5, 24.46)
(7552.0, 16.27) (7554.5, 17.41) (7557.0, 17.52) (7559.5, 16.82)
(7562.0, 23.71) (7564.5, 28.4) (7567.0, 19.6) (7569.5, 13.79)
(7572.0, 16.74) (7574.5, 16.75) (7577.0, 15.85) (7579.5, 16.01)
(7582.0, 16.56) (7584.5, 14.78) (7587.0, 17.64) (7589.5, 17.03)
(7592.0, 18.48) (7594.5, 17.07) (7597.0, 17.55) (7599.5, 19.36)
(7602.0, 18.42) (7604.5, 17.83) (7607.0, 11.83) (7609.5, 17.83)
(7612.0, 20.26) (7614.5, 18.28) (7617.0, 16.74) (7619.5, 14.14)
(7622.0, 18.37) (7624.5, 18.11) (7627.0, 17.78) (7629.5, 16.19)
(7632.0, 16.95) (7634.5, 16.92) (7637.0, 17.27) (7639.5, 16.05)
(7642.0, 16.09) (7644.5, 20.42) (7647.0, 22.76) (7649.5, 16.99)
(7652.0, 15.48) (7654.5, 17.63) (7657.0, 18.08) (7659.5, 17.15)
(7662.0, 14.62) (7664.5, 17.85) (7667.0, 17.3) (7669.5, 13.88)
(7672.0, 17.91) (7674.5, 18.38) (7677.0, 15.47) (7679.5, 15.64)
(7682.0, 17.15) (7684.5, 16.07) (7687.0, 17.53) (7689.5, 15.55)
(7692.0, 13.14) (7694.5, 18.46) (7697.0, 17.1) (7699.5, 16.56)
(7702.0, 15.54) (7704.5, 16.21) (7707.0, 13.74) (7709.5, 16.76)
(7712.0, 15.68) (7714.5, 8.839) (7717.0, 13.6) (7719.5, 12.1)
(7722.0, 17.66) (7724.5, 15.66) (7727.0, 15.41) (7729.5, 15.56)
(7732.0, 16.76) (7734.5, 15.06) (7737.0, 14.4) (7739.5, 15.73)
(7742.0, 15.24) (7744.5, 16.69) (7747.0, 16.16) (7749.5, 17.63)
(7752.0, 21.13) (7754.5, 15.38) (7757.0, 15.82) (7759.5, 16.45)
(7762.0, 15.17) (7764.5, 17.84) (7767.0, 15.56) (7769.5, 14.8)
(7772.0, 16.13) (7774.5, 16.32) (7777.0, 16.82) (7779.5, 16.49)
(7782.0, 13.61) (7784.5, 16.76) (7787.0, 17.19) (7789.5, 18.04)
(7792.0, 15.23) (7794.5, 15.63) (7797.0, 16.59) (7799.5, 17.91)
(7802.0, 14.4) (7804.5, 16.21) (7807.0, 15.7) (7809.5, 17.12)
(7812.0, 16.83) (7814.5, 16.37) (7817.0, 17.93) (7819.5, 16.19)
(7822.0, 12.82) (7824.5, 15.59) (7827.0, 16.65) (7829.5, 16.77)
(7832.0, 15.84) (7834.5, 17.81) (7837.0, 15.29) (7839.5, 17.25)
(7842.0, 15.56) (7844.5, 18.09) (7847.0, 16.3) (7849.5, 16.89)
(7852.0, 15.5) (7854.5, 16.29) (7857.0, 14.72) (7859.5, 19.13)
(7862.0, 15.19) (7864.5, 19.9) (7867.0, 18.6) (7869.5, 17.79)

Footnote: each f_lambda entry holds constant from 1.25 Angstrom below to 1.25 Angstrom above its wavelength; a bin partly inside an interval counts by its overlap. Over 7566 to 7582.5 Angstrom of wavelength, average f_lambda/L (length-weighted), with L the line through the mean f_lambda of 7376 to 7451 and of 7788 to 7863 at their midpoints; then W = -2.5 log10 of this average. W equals 0.18 mag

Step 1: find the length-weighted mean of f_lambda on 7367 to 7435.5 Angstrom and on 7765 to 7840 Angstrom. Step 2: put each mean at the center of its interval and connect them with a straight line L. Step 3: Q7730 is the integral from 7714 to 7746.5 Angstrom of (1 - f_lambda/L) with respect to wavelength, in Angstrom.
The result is 5.6 Angstrom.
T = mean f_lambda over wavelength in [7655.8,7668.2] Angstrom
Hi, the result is 17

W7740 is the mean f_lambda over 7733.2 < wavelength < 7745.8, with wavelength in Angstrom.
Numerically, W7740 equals 15.4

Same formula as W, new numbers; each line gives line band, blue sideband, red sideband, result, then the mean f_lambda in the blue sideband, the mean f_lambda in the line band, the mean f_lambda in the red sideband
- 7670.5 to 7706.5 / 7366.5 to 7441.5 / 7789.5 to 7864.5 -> 0.19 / 26.2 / 16.4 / 16.4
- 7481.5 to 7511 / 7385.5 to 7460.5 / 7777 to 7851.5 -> 0.11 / 19.5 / 17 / 16.3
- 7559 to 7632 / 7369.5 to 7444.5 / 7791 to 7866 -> 0.23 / 26.2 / 17.6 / 16.4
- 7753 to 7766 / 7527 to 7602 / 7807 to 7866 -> 0.05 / 18.1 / 16.2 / 16.5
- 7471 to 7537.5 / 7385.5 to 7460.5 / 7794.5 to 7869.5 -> 0.13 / 19.5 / 16.7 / 16.5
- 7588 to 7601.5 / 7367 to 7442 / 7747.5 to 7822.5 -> 0.19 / 26.2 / 17.9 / 16.4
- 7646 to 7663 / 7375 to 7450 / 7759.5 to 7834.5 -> 0.07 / 22.7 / 17.5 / 16.2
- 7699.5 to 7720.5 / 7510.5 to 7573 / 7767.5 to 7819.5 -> 0.19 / 18.3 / 14.2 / 16.3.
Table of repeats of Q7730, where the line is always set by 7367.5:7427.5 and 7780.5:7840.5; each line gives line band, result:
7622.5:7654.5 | 5.5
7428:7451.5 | 9.2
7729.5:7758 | 2.9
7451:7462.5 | 4.4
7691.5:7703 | 1.9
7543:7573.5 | 4.2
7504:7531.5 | 8.9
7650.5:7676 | 4.7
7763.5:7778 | 1.0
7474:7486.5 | 4.5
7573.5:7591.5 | 5.1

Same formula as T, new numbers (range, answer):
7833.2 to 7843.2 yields 16.5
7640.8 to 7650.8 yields 19.1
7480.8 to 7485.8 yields 16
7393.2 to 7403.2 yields 36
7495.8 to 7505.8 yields 16.9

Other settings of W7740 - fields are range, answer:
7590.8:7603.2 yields 18.2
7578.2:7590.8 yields 16.4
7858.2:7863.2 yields 17.2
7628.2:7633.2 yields 16.6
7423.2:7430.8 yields 17.4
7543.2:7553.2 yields 22.8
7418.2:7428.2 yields 17.9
